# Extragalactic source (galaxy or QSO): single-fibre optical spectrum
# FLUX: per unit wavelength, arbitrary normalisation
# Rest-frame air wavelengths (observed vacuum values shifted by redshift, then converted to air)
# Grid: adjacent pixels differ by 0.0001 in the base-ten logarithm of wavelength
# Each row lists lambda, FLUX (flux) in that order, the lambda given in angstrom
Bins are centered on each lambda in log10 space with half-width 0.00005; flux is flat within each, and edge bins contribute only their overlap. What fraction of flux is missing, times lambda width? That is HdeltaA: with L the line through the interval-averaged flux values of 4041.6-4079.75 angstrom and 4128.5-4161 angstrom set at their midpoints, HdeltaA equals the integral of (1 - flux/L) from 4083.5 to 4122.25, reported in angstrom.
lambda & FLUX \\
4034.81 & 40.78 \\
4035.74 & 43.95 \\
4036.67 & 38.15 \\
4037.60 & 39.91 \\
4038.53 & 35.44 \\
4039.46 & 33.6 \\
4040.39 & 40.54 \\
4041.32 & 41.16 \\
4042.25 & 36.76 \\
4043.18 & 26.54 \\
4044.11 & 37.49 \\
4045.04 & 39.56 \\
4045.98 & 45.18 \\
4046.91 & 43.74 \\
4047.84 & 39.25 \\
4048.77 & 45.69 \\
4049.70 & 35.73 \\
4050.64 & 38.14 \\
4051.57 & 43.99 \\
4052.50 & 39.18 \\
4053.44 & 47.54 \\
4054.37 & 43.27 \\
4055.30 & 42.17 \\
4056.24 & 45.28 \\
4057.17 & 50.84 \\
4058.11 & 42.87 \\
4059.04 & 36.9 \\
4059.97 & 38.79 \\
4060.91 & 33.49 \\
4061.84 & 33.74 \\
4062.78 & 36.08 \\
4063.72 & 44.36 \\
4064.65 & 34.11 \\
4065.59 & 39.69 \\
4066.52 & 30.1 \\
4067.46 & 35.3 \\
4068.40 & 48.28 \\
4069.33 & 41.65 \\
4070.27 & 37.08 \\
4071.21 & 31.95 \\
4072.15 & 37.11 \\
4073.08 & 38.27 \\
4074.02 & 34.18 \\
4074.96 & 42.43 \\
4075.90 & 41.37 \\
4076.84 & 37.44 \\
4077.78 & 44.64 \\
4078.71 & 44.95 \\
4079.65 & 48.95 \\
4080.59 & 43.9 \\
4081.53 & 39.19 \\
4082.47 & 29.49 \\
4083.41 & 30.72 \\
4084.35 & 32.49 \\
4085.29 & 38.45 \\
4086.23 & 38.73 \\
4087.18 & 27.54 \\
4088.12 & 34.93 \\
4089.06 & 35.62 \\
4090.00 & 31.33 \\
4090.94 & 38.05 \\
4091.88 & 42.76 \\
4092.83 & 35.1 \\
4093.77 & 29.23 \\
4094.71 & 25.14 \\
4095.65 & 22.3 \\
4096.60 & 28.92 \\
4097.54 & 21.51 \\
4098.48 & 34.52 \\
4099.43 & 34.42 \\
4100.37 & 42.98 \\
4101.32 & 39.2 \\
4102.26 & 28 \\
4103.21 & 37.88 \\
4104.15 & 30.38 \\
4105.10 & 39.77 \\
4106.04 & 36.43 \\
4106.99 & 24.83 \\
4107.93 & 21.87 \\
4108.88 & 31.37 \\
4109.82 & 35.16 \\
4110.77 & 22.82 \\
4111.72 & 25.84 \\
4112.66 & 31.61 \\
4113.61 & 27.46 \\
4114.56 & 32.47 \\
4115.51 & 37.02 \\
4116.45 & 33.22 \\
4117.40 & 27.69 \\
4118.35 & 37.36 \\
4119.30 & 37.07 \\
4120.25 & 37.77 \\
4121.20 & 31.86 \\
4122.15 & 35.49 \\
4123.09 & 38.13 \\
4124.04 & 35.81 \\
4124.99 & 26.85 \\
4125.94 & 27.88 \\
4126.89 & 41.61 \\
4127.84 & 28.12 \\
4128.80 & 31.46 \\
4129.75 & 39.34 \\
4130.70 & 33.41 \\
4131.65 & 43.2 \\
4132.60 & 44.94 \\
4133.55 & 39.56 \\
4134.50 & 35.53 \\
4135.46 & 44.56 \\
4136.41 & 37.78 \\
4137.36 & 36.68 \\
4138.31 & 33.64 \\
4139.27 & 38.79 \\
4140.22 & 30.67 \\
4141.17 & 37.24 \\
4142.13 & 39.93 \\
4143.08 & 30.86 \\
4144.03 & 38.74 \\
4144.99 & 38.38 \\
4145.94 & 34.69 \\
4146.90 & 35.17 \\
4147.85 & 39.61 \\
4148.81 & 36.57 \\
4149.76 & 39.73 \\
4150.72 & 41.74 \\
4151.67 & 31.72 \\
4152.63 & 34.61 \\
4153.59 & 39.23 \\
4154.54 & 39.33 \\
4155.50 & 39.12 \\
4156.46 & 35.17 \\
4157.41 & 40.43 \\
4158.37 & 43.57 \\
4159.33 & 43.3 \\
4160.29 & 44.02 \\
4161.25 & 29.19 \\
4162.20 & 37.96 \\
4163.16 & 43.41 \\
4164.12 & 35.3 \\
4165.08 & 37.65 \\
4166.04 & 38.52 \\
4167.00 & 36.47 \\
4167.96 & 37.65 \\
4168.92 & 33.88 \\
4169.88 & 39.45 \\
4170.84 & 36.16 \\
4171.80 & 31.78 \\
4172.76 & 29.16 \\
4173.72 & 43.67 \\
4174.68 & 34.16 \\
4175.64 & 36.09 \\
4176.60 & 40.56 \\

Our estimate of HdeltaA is 6.31 angstrom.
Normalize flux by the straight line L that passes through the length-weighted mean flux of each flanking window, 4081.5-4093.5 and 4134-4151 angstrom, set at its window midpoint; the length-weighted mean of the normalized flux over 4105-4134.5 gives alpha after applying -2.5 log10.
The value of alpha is 0.09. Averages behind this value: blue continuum 34.7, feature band 33.4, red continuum 37.2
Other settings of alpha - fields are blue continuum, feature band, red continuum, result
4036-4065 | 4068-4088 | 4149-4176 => 0.02 mag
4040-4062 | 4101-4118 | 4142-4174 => 0.24 mag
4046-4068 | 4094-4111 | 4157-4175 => 0.25 mag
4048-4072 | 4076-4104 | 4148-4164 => 0.13 mag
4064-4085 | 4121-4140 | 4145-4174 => 0.05 mag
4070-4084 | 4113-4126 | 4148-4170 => 0.15 mag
